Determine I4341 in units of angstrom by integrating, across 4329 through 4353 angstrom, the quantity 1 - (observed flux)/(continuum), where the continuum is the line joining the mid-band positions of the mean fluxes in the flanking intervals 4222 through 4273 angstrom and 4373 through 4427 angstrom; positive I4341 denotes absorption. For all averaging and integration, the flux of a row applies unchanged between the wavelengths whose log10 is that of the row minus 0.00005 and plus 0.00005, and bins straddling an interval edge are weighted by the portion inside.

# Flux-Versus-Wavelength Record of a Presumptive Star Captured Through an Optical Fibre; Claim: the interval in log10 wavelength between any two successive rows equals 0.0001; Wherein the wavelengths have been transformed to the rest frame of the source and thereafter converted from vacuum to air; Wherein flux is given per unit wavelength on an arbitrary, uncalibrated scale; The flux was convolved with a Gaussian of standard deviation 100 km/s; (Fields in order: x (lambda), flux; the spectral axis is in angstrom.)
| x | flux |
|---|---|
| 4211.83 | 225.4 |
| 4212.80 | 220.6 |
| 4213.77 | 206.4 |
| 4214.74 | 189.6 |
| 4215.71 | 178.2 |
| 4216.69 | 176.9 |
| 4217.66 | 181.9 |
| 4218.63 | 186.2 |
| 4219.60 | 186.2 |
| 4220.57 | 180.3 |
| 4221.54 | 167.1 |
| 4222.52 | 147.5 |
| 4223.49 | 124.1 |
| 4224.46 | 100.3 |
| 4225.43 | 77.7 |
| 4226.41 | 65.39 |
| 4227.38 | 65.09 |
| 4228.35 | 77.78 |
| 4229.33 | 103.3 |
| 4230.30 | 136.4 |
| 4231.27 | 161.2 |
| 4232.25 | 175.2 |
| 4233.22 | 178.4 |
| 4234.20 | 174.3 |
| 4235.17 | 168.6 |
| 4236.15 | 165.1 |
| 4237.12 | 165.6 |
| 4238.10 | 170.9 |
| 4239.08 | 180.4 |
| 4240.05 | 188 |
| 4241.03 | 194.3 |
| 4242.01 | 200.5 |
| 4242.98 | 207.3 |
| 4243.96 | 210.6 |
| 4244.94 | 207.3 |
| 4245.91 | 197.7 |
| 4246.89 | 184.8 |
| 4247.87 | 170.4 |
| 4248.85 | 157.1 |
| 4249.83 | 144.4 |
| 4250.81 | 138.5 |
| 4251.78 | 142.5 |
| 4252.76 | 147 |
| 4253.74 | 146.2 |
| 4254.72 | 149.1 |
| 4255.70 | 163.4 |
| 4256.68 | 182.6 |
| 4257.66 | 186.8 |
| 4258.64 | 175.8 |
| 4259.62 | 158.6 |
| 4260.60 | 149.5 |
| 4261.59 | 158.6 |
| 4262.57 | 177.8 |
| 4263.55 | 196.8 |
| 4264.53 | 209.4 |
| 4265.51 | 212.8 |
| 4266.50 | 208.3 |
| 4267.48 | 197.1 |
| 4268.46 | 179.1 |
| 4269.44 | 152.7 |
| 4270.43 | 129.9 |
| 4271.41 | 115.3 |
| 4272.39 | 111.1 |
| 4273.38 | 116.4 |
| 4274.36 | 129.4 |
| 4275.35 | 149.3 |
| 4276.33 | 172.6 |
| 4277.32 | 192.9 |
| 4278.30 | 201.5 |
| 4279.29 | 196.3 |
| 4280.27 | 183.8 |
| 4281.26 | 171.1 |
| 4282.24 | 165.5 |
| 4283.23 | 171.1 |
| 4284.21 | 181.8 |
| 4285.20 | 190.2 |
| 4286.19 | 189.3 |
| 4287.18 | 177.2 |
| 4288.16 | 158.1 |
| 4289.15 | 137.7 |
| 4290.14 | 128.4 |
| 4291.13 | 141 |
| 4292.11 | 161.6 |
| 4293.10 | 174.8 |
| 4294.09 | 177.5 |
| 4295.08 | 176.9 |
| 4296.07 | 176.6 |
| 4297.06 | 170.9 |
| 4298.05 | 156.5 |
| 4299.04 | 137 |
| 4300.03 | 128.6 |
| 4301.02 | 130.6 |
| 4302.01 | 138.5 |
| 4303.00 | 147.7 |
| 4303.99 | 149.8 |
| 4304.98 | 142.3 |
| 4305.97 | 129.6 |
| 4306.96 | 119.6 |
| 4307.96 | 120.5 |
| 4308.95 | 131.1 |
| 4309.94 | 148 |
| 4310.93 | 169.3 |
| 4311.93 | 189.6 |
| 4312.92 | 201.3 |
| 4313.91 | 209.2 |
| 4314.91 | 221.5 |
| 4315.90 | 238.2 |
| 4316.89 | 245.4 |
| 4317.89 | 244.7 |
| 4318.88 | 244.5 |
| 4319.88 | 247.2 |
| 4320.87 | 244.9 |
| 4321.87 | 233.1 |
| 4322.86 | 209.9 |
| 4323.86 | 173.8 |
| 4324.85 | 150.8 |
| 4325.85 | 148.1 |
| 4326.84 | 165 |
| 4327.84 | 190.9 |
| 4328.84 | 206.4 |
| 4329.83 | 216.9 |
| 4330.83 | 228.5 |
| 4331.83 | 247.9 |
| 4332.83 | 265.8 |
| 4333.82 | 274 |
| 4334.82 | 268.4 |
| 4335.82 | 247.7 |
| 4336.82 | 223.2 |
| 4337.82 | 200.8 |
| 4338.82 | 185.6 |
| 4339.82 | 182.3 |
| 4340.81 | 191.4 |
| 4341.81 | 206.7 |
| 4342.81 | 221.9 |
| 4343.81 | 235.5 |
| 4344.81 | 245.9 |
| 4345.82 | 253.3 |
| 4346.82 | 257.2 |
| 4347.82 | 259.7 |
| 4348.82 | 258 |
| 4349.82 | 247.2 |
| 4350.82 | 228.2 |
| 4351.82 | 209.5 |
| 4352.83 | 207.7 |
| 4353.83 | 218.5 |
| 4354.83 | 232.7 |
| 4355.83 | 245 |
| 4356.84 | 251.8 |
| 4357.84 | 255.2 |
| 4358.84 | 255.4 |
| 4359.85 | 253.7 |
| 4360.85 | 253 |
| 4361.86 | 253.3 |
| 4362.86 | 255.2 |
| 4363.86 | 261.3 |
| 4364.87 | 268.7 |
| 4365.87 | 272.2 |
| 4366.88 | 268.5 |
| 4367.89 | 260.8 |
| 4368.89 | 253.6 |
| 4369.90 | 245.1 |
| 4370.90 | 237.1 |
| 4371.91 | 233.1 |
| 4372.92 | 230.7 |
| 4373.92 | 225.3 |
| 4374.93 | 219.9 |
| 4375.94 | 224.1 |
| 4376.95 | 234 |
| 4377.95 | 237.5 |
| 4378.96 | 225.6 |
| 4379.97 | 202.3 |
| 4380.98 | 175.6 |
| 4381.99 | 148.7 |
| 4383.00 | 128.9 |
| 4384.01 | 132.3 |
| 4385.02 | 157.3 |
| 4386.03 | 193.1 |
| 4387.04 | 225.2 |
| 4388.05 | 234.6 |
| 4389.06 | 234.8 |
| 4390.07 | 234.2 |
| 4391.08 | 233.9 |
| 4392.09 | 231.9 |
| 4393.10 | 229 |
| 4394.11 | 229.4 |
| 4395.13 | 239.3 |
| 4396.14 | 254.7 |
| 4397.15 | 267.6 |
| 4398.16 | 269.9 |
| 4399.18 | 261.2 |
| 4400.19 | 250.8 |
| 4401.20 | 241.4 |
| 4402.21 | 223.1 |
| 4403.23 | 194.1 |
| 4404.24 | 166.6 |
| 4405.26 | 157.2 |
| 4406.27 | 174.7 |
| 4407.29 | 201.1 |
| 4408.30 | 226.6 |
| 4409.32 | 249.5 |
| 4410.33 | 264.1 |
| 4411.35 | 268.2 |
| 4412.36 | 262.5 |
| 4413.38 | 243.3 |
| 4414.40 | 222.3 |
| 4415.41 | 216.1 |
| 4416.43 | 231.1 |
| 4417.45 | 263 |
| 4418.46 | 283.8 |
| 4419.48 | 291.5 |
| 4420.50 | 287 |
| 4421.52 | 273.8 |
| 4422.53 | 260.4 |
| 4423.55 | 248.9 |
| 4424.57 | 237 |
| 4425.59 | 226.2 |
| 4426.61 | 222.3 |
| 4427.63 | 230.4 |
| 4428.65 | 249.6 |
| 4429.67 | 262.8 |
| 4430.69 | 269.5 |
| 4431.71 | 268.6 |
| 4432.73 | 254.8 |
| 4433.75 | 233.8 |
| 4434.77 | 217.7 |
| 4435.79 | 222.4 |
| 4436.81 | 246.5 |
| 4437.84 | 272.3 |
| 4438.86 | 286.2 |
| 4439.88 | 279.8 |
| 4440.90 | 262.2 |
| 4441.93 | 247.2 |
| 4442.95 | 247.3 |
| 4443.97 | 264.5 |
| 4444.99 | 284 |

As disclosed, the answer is -3.7 angstrom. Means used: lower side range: 159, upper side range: 227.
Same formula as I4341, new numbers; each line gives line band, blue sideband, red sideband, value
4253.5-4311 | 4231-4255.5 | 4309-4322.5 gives 9.95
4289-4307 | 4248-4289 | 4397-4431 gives 3.15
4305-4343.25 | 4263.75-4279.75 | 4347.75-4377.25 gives 1.63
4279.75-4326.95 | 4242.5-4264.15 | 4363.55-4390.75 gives 4.22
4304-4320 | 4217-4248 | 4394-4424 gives 0.94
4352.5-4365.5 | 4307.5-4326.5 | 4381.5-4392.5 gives -3.37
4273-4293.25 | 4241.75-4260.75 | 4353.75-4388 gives 2.15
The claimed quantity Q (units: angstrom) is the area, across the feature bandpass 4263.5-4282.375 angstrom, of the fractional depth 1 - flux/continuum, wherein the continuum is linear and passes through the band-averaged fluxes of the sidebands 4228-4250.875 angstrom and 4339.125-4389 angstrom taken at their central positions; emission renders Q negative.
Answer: 1.7 angstrom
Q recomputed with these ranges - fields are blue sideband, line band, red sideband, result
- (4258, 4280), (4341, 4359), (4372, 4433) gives -2.76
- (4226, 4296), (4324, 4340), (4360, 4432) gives -0.88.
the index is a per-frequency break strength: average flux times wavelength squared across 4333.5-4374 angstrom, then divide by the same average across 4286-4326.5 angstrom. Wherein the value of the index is 1.41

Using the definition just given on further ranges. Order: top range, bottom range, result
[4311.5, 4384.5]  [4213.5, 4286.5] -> 1.44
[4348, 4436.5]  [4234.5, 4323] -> 1.43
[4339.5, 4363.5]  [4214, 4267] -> 1.52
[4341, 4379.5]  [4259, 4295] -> 1.50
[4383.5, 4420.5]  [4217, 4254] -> 1.58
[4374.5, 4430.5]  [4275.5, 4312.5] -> 1.50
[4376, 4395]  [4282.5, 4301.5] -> 1.33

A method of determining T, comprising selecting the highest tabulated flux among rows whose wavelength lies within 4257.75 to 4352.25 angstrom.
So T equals 274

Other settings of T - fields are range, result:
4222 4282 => 212.8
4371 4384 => 237.5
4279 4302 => 196.3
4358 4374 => 272.2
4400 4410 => 250.8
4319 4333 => 265.8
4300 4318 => 245.4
